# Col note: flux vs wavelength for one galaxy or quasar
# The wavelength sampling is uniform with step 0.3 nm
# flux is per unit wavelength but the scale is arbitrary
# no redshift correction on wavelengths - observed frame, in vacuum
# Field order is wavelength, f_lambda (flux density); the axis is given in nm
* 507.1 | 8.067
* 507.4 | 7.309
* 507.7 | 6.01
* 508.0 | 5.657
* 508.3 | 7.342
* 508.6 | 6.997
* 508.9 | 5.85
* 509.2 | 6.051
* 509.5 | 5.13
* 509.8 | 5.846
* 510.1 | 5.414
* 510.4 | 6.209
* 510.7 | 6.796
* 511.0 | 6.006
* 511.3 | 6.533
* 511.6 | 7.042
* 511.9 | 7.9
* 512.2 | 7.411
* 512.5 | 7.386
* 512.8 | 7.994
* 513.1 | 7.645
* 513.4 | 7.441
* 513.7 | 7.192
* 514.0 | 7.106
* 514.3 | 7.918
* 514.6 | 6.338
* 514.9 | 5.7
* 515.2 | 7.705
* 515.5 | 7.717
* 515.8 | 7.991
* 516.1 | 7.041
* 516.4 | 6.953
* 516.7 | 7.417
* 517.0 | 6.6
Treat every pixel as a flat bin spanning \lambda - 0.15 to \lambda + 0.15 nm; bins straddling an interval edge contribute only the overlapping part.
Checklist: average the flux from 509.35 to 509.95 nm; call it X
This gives 5.49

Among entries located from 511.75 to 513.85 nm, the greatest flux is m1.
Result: 7.994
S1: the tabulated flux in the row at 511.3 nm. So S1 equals 6.533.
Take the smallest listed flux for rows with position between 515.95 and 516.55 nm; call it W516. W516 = 6.953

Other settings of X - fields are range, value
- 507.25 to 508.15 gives 6.33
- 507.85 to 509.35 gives 6.38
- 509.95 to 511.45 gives 6.19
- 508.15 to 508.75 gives 7.17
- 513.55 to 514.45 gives 7.41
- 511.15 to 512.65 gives 7.25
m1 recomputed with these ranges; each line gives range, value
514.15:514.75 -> 7.918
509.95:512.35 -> 7.9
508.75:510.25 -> 6.051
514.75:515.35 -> 7.705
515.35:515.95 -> 7.991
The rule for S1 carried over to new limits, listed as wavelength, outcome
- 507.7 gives 6.01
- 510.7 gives 6.796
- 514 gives 7.106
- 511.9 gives 7.9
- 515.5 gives 7.717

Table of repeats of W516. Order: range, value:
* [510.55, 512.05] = 6.006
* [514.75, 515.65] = 5.7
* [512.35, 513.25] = 7.386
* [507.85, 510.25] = 5.13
